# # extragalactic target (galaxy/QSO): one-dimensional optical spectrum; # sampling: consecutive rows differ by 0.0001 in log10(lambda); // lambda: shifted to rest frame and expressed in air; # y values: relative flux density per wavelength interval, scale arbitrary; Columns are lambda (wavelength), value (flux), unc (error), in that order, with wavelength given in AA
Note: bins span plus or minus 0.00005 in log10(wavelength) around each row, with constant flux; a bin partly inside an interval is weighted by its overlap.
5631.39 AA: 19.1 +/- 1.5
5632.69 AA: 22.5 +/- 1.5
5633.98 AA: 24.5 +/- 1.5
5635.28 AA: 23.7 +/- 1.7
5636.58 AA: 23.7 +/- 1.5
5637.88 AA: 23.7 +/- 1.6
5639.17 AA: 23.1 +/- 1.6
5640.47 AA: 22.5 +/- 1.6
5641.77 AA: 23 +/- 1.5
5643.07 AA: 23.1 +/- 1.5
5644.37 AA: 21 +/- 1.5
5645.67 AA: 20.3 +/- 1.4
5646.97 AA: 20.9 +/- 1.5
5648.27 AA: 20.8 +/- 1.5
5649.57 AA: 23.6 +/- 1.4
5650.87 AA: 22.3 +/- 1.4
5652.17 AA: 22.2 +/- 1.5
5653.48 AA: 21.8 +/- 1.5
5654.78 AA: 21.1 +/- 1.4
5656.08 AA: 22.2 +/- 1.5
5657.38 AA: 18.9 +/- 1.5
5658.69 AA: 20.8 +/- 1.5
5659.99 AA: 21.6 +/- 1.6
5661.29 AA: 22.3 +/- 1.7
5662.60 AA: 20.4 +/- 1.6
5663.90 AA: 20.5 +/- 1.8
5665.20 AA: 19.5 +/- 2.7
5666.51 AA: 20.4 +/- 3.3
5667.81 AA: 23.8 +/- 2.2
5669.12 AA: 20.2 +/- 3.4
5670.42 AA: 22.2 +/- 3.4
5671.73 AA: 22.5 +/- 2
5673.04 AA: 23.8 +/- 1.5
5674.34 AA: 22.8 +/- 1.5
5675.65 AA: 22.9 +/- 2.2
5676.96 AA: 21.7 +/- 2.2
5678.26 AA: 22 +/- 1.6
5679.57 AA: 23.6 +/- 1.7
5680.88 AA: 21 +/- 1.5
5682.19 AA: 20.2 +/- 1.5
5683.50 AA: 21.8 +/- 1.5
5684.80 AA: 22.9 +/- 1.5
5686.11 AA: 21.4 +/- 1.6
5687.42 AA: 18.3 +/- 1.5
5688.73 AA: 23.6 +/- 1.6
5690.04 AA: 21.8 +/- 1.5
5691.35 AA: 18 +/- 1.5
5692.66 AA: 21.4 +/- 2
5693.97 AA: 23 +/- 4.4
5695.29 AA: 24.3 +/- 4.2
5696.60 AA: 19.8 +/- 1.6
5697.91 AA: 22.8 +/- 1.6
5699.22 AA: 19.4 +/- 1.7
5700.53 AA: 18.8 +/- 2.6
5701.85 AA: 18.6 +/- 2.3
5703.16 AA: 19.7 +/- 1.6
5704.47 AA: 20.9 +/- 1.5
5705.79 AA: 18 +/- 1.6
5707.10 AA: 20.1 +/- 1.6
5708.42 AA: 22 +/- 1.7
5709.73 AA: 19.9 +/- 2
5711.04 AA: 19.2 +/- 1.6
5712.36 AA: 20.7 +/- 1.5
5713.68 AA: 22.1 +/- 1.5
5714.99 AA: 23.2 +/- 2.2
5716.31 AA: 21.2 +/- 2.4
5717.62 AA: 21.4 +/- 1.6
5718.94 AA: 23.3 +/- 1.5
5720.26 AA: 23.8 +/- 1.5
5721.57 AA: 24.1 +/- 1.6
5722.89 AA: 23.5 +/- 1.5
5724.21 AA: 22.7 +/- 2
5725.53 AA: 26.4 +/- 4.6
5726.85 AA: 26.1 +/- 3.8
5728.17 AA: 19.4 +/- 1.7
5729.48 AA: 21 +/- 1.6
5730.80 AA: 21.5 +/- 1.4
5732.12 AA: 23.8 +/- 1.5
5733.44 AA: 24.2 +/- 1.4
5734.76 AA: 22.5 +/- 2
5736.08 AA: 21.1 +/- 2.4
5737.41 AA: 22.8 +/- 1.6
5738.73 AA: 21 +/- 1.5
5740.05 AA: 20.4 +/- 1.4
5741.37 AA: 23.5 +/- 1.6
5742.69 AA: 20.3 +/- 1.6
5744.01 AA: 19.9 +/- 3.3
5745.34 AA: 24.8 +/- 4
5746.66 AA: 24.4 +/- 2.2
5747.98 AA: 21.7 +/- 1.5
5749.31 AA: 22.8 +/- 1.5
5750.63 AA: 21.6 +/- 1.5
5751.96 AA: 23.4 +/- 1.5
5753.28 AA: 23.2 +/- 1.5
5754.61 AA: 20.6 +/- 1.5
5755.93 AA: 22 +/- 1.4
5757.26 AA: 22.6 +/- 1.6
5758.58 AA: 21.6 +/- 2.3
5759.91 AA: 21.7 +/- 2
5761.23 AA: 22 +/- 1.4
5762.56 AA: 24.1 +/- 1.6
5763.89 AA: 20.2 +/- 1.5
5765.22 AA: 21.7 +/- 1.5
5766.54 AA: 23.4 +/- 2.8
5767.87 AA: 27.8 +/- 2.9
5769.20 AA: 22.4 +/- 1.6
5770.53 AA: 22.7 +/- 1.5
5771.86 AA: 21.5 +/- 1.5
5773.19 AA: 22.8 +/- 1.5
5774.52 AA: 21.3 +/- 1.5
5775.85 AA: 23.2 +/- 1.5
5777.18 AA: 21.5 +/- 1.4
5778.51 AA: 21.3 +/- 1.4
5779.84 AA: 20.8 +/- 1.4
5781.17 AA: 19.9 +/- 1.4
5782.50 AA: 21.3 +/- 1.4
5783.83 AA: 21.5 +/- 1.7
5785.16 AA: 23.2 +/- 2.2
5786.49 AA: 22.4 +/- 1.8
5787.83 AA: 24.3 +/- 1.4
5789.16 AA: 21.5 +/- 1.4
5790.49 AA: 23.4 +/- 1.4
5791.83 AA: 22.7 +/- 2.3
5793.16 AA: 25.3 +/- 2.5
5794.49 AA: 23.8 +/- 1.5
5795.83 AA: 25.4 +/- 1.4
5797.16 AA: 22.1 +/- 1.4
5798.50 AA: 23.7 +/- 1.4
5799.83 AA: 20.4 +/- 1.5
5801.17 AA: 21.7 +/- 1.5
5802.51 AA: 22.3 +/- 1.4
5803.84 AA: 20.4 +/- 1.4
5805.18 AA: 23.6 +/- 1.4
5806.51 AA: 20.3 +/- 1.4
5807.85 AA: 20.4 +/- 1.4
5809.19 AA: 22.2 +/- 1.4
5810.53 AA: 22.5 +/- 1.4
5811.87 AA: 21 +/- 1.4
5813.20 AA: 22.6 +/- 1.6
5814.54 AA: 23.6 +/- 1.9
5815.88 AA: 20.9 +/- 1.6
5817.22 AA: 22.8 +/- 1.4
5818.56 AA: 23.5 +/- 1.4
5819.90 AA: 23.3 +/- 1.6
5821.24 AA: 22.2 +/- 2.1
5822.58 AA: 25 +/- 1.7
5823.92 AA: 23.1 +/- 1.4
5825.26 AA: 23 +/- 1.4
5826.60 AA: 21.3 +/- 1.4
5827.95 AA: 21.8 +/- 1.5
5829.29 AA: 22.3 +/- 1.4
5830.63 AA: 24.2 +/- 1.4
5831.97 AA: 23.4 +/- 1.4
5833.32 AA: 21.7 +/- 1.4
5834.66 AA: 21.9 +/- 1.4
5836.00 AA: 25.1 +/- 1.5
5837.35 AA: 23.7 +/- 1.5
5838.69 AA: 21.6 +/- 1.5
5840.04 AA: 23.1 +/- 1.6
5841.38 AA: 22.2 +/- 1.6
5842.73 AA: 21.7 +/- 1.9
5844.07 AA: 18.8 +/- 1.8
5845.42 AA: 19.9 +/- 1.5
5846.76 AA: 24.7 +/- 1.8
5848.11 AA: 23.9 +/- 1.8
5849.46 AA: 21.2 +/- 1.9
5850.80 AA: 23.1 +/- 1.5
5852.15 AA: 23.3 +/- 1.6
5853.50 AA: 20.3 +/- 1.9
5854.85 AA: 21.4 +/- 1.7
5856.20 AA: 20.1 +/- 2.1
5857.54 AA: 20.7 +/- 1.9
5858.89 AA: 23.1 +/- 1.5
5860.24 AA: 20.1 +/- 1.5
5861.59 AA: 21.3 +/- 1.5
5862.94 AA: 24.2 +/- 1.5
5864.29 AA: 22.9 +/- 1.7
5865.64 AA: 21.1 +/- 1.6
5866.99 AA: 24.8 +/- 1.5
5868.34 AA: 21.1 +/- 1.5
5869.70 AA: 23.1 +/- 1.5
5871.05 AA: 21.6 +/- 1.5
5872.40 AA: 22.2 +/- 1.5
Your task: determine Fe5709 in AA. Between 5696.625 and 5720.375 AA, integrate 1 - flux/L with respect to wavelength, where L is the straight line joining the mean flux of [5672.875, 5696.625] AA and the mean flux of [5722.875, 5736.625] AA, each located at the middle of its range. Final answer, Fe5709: 1.8 AA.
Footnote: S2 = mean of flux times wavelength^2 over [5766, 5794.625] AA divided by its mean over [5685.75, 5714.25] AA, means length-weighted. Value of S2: 1.13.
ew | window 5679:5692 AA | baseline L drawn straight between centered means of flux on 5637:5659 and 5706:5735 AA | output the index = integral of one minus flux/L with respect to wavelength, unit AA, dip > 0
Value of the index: 0.5 AA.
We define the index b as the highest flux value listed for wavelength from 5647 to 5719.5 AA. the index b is 24.3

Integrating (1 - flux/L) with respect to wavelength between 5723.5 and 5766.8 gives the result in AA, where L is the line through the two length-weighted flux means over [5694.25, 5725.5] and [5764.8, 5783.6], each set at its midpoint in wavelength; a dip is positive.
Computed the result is -1.0 AA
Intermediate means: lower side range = 21.4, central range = 22.4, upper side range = 22.3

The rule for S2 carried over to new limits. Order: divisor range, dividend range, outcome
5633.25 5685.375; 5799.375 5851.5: 1.08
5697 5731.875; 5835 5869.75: 1.08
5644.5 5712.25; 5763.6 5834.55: 1.11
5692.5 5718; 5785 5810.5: 1.12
